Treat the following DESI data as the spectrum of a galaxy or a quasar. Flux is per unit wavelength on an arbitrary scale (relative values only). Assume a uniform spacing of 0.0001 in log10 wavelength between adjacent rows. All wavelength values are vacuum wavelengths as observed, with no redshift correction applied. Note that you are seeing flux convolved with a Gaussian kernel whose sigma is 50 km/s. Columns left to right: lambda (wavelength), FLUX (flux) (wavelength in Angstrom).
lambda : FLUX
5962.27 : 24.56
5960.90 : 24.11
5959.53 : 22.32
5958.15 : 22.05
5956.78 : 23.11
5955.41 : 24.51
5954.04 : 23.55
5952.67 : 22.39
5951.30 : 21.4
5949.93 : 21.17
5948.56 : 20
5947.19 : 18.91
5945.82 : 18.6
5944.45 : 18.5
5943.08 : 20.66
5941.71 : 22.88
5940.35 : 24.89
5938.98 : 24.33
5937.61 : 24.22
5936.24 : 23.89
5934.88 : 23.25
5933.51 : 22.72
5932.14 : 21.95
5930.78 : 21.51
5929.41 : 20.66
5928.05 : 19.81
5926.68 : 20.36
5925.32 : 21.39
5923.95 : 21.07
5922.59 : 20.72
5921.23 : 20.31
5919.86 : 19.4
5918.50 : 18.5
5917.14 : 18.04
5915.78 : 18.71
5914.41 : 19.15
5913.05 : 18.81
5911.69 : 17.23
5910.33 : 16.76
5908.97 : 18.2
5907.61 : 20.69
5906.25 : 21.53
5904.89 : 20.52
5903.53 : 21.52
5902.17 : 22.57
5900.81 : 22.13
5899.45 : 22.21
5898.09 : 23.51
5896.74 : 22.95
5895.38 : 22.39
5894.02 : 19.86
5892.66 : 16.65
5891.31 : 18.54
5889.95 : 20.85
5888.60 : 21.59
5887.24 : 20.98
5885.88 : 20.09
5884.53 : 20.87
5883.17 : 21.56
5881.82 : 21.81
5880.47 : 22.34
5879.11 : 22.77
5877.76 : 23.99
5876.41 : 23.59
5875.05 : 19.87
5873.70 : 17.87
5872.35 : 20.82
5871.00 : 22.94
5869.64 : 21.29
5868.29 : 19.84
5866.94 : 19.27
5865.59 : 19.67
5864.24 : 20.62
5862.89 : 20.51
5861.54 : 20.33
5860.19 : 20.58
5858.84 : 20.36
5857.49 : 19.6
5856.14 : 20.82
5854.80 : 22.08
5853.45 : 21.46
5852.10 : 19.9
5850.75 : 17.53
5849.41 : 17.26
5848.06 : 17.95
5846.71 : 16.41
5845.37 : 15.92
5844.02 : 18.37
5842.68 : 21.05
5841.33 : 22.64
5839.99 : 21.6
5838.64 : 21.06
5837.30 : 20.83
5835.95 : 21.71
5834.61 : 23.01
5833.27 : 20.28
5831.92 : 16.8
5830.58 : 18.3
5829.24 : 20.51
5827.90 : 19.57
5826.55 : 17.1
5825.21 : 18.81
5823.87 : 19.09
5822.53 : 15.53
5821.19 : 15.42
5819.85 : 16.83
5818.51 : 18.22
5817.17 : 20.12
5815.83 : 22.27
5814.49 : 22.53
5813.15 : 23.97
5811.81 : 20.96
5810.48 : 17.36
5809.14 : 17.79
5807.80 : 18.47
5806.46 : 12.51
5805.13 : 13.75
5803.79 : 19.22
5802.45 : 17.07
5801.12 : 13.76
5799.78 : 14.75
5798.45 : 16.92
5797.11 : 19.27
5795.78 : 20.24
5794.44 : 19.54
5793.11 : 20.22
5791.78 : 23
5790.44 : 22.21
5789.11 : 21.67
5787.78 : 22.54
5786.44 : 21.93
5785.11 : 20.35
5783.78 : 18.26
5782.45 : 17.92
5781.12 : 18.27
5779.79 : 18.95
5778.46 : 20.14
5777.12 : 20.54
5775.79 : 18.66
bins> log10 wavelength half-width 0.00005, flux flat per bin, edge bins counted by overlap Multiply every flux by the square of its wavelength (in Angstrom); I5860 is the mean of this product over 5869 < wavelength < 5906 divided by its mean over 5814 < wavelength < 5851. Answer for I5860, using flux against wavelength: 1.13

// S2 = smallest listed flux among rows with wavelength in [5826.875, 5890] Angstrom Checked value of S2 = 15.92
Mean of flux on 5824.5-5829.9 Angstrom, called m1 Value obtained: 19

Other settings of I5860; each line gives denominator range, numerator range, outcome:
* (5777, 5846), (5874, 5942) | 1.13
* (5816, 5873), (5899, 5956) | 1.10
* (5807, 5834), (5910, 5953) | 1.13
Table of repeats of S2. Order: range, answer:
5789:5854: 12.51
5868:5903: 16.65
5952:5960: 22.05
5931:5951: 18.5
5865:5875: 17.87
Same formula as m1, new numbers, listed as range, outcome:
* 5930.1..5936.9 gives 22.7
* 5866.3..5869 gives 19.6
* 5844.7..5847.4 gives 16.2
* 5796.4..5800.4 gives 17.1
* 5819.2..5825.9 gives 17.1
